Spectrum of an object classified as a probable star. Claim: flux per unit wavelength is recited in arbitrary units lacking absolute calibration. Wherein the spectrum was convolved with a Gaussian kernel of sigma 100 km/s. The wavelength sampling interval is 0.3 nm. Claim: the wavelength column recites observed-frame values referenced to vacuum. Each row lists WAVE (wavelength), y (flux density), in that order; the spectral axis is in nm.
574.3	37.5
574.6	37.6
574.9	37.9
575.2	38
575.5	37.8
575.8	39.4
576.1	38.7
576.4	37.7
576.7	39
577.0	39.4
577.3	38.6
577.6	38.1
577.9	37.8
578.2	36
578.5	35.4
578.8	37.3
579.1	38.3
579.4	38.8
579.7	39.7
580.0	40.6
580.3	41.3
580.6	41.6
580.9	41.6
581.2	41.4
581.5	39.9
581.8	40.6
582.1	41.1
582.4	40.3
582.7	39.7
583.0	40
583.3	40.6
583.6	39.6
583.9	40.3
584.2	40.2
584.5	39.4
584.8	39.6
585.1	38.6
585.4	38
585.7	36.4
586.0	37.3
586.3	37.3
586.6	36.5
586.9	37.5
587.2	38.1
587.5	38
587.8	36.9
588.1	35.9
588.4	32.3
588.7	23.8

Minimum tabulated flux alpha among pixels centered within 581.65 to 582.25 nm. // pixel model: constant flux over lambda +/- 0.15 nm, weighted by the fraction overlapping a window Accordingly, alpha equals 40.6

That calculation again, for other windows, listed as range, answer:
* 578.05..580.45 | 35.4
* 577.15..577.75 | 38.1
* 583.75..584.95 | 39.4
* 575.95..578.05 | 37.7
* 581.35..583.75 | 39.6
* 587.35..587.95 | 36.9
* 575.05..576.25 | 37.8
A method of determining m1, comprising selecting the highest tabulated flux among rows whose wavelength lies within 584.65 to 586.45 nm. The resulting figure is 39.6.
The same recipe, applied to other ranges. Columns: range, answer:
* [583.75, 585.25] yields 40.3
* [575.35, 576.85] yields 39.4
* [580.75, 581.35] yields 41.6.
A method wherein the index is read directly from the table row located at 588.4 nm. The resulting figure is 32.3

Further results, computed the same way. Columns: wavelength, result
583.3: 40.6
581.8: 40.6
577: 39.4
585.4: 38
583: 40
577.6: 38.1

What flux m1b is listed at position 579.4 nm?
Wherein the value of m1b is 38.8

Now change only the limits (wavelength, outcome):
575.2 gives 38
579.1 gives 38.3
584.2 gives 40.2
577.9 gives 37.8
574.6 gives 37.6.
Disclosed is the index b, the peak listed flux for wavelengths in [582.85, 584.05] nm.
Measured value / 40.6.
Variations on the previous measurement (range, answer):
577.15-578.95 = 38.6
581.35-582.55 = 41.1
